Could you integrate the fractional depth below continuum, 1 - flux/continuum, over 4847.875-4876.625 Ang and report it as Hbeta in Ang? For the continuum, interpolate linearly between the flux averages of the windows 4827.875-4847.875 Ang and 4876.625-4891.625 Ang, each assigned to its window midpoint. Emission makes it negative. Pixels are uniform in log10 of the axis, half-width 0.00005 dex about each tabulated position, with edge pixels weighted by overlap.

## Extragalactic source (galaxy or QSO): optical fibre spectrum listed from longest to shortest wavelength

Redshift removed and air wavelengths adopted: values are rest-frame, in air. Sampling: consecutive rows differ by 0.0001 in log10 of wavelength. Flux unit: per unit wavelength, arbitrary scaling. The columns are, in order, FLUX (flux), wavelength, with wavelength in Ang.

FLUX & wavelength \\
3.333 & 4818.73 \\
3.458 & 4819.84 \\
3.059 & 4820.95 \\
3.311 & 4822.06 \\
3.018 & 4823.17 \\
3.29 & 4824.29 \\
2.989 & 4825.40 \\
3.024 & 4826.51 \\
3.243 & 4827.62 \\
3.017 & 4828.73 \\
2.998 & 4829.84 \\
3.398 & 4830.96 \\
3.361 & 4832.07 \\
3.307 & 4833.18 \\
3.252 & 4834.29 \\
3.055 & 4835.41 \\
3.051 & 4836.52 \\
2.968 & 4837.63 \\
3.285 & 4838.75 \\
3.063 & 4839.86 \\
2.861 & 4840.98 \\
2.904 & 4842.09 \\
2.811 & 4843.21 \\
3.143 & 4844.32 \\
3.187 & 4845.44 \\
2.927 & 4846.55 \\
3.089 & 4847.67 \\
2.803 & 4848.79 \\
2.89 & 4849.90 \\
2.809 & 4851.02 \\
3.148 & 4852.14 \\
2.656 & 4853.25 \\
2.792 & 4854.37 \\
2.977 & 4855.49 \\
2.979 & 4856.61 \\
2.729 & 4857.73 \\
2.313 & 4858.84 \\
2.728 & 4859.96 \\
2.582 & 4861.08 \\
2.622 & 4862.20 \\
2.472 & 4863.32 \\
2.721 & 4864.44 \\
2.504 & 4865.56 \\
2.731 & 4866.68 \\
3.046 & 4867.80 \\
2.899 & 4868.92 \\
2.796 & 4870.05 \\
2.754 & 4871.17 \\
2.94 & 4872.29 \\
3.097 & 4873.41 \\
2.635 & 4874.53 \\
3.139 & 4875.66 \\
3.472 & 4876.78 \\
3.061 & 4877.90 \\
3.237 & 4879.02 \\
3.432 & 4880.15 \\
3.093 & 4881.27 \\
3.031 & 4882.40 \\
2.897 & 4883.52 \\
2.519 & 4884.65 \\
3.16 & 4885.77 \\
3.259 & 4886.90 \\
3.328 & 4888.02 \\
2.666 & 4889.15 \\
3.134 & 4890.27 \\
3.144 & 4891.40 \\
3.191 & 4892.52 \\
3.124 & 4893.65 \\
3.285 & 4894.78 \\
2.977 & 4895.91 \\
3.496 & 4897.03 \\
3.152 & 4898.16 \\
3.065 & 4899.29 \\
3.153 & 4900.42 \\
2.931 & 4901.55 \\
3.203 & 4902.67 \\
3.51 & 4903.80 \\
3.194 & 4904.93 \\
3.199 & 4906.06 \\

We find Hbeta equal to 2.69 Ang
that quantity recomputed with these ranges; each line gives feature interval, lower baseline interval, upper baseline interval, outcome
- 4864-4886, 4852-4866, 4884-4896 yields -0.5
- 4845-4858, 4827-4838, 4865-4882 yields 0.7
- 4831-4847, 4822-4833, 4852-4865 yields -0.5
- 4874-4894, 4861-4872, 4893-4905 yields -0.8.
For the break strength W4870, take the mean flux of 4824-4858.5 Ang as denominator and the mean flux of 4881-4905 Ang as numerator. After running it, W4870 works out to 1.03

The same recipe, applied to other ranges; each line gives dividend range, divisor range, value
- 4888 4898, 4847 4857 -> 1.08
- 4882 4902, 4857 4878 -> 1.10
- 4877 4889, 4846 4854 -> 1.07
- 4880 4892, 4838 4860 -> 1.05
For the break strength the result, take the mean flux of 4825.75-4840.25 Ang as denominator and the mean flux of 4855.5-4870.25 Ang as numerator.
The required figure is 0.86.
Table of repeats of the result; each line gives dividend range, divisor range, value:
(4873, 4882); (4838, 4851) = 1.05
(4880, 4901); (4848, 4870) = 1.12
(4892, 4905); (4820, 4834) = 1.00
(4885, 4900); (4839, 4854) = 1.07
